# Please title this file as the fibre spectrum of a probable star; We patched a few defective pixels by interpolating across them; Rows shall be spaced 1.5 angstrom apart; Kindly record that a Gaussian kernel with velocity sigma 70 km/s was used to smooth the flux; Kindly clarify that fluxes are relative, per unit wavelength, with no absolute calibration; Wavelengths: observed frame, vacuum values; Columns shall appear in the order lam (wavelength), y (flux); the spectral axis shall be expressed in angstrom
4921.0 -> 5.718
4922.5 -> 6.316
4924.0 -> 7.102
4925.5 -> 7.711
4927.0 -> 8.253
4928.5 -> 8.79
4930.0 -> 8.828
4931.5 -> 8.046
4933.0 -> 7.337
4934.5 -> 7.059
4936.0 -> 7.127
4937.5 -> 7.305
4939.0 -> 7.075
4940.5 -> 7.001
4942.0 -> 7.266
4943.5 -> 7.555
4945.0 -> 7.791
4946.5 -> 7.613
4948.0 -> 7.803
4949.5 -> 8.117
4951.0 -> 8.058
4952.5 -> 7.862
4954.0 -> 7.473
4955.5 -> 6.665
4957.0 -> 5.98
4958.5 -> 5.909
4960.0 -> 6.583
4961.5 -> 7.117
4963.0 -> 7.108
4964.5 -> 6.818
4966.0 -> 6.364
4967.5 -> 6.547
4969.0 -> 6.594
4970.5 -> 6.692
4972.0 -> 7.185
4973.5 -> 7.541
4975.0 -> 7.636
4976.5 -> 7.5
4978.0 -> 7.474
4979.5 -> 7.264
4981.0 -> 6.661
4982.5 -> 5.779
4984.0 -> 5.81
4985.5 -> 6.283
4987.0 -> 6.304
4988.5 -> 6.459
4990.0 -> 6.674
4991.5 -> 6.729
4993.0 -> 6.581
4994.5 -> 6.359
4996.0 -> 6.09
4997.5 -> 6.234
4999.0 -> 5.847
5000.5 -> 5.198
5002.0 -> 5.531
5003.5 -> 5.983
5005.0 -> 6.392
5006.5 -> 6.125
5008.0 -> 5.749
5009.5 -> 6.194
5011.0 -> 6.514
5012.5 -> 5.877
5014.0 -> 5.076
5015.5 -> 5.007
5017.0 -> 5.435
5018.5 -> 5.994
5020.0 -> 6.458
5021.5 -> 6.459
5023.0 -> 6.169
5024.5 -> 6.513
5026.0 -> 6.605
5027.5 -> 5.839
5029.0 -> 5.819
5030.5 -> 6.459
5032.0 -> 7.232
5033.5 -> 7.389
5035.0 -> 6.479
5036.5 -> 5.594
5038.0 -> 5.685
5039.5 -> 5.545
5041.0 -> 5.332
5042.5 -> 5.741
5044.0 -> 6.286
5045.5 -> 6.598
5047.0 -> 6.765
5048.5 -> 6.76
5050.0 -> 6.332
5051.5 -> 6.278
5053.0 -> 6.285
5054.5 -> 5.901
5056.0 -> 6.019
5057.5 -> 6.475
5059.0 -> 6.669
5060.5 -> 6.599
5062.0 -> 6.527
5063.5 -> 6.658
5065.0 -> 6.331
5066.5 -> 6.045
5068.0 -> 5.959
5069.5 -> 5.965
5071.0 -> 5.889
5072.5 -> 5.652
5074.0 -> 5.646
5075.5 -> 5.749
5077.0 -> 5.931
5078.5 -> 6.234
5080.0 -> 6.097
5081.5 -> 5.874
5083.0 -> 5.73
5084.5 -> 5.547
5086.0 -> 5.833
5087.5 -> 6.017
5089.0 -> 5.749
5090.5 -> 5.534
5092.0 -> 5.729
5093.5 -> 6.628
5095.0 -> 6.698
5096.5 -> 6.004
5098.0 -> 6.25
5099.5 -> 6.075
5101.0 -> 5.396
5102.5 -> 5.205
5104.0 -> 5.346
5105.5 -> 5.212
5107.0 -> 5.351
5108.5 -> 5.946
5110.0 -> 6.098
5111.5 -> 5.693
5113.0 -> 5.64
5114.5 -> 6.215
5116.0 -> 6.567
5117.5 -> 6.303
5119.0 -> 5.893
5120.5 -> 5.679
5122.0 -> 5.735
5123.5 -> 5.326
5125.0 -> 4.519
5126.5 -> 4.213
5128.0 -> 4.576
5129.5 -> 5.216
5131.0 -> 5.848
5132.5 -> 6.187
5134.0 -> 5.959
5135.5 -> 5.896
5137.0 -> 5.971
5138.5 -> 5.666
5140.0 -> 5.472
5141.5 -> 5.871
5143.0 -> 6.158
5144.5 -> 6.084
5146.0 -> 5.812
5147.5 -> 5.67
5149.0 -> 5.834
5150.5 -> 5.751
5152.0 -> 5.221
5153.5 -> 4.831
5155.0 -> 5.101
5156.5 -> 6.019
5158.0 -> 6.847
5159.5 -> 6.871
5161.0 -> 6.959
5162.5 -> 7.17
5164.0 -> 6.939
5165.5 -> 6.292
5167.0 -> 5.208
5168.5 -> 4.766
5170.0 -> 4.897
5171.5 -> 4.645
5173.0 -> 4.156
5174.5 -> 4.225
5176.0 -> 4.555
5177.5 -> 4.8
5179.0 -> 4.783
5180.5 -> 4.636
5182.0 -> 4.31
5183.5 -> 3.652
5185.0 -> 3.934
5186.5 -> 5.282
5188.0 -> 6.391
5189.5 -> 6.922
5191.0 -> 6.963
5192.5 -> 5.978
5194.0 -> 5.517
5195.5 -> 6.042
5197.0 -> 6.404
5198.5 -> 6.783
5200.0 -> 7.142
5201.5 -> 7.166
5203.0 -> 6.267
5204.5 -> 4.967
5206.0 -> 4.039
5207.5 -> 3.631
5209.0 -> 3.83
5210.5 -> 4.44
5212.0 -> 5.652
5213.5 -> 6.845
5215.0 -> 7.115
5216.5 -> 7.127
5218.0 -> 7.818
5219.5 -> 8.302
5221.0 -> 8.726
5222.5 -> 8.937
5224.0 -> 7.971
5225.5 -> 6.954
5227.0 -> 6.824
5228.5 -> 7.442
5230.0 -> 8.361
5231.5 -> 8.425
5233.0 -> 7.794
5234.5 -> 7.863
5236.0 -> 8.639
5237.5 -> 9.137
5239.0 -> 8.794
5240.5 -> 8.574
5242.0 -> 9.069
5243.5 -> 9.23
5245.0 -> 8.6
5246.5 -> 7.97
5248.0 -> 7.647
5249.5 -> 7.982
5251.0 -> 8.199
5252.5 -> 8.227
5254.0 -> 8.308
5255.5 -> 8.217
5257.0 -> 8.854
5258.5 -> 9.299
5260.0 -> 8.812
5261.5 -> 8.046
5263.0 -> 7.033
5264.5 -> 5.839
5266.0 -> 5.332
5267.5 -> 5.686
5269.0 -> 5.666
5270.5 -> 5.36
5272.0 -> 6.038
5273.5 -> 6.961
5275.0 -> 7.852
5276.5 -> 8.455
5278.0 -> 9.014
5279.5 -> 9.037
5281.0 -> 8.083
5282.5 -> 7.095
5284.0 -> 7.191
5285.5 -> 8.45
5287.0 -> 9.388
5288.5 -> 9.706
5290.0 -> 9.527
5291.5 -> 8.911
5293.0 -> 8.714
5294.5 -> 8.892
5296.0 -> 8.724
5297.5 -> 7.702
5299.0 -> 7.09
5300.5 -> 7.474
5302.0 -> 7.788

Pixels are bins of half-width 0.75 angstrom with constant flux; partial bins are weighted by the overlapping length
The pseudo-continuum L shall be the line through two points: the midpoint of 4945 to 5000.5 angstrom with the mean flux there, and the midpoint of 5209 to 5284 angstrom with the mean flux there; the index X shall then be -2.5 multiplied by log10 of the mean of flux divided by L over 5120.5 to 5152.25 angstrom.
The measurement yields 0.30 mag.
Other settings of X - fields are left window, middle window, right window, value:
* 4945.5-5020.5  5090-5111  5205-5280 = 0.195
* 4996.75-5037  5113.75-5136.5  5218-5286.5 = 0.225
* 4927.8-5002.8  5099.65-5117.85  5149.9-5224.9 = 0.090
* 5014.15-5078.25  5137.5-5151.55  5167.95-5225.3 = 0.022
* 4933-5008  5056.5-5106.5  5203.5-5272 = 0.176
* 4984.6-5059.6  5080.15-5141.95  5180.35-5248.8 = 0.134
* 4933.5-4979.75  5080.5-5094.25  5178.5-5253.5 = 0.197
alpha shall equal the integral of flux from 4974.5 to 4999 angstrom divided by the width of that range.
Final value 6.58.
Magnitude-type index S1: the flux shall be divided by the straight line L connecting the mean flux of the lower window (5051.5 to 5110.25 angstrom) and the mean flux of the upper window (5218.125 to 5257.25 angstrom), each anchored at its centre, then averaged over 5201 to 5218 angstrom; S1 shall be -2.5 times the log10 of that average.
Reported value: 0.36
